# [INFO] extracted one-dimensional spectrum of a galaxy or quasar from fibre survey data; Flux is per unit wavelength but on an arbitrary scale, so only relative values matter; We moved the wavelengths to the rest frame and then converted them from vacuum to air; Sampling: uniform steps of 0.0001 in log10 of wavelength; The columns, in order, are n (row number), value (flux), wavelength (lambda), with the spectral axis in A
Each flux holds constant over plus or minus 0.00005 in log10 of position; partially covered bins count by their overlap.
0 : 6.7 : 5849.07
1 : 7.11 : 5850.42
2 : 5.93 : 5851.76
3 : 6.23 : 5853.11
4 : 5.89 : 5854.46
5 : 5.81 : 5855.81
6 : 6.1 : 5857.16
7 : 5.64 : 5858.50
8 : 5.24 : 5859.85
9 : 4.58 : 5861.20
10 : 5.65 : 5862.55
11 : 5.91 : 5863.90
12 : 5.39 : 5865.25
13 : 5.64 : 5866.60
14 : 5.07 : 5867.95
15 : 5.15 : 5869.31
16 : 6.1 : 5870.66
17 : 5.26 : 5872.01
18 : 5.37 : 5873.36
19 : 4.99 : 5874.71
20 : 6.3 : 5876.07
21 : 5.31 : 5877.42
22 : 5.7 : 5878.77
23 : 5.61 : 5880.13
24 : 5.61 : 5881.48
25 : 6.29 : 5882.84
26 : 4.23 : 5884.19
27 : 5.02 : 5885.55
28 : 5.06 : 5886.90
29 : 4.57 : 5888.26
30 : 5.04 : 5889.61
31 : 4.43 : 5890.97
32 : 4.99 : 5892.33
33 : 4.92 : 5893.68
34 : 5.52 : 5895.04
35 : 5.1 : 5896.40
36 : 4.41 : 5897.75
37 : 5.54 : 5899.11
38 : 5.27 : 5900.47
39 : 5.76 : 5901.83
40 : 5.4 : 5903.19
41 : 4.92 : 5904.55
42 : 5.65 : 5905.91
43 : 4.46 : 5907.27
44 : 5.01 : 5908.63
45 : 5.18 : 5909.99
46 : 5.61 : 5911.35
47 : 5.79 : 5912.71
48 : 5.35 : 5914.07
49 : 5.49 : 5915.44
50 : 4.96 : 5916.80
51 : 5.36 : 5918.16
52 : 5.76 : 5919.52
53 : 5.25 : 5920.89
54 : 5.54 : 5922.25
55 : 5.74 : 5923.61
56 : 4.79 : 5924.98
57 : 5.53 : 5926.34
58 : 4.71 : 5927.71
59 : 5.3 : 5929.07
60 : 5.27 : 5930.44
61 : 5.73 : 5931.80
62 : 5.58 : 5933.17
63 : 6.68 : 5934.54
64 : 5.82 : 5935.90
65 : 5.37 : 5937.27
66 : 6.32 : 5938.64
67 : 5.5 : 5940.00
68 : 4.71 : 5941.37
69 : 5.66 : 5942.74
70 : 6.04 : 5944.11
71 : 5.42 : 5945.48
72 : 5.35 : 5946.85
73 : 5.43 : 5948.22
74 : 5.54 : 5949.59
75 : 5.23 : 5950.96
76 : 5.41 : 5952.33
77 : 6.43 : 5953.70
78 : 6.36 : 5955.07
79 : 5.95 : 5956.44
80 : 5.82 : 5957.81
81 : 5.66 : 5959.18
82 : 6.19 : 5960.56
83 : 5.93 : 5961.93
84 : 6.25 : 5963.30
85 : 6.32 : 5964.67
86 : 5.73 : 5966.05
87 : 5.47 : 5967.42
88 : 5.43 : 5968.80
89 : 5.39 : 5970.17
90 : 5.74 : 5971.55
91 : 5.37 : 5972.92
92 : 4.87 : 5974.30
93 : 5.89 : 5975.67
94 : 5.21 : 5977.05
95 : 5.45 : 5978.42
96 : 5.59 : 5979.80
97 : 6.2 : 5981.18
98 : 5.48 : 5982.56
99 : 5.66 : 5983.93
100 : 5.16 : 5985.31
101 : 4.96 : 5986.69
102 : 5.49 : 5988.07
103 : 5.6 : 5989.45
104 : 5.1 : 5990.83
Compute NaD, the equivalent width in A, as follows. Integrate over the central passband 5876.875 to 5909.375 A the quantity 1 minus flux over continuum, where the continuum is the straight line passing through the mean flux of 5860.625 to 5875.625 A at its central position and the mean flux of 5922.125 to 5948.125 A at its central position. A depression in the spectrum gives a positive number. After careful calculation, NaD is 1.7 A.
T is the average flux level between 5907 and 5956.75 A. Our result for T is 5.51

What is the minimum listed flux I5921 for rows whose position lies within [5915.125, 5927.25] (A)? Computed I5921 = 4.79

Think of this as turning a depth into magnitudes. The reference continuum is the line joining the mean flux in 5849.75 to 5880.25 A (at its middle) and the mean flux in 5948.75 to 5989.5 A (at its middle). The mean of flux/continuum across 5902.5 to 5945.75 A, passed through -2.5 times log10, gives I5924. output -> 0.04 mag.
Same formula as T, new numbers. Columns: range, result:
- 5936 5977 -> 5.68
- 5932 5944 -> 5.72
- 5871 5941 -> 5.34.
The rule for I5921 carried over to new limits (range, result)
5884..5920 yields 4.23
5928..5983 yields 4.71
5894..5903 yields 4.41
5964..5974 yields 5.37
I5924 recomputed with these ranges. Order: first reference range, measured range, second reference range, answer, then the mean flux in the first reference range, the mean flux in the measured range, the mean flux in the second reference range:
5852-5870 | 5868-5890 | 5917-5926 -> 0.034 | 5.57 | 5.35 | 5.39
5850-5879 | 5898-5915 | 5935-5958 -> 0.070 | 5.64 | 5.3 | 5.68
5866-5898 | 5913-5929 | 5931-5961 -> 0.043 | 5.25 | 5.33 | 5.73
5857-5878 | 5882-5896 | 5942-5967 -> 0.111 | 5.47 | 5.01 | 5.81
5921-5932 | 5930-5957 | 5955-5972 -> -0.027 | 5.31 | 5.69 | 5.85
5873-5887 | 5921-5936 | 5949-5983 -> 0.018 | 5.42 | 5.5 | 5.72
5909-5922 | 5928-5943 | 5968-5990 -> -0.035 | 5.41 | 5.61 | 5.47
